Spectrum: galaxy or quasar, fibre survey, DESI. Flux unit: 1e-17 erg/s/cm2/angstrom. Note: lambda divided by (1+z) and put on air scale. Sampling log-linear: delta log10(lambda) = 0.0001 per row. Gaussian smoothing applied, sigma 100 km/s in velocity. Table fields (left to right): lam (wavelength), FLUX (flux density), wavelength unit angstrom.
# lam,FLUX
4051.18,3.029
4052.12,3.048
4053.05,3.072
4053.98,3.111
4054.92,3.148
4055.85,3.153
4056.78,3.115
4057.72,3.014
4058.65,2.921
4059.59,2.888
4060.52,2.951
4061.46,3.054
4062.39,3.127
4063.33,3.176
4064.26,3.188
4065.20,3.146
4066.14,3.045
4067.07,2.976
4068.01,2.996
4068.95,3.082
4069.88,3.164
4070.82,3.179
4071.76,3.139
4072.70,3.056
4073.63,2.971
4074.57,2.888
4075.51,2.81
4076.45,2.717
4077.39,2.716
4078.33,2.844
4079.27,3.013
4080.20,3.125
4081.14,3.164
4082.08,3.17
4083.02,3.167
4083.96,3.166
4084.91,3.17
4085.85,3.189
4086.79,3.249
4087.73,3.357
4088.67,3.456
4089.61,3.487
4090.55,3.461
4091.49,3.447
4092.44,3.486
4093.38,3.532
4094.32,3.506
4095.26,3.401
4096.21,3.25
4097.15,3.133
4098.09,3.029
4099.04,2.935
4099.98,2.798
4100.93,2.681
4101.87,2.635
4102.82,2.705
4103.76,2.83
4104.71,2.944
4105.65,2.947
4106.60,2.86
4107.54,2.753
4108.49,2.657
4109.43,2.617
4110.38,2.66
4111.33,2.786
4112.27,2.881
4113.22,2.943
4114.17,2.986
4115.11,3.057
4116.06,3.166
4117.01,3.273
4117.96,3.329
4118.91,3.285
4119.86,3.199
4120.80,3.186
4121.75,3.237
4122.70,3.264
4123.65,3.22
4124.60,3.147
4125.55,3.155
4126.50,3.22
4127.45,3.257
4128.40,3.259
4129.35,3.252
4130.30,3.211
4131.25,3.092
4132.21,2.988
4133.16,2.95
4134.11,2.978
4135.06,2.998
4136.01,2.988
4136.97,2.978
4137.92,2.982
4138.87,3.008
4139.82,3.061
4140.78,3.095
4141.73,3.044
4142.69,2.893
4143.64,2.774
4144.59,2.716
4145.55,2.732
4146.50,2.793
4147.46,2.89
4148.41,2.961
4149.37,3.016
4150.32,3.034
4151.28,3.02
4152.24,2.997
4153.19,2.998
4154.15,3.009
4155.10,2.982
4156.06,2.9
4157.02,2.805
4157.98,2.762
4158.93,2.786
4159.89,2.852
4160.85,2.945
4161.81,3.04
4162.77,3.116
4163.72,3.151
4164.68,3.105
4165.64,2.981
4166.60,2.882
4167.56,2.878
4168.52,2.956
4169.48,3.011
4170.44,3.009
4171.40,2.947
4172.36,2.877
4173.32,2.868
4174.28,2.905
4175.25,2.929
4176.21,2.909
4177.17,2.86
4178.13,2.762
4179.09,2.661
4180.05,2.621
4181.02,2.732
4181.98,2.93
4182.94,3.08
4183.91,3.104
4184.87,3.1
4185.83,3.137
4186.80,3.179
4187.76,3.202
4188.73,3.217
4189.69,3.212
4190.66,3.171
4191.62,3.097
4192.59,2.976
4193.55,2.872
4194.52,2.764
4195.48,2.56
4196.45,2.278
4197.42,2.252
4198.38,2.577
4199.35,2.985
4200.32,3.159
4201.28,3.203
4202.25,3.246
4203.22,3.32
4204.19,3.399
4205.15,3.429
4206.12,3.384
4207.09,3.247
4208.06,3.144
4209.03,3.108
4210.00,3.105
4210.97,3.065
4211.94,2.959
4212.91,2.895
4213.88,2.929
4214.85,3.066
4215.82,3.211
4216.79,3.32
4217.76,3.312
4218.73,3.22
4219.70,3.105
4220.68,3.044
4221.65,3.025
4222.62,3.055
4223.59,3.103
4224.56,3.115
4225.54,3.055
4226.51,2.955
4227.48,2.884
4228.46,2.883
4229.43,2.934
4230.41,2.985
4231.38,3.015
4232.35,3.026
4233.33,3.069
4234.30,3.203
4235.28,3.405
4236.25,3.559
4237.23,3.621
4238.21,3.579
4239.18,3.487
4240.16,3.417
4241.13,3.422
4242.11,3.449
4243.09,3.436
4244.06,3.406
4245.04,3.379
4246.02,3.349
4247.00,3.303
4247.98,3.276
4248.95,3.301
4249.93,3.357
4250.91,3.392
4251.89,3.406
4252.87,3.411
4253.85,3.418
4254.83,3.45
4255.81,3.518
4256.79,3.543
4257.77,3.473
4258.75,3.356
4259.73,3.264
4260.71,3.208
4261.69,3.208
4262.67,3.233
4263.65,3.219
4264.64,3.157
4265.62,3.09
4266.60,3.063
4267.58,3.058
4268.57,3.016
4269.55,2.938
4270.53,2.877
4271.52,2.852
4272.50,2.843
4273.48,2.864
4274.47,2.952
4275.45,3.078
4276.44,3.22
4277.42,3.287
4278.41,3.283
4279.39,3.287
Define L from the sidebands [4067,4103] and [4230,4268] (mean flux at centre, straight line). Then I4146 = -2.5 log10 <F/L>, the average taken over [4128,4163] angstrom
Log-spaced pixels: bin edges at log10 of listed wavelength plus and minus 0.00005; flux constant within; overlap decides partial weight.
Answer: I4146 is 0.078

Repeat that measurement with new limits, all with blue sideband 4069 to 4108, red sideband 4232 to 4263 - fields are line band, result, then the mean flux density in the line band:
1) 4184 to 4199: 0.13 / 2.91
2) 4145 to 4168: 0.09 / 2.94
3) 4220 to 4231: 0.11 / 3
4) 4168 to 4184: 0.13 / 2.89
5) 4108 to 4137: 0.03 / 3.07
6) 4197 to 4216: 0.07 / 3.09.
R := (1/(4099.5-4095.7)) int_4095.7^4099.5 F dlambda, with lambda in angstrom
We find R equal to 3.08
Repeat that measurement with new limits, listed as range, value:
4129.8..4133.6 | 3.06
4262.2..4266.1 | 3.17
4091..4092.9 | 3.46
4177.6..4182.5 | 2.75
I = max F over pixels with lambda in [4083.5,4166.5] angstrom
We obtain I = 3.532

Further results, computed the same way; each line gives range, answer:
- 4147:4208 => 3.429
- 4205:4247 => 3.621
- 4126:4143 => 3.259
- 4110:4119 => 3.329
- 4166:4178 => 3.011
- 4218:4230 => 3.22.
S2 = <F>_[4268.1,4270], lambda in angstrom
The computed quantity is 2.98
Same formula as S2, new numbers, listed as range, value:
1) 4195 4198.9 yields 2.42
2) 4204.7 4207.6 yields 3.35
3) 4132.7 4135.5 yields 2.98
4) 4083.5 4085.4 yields 3.15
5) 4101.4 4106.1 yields 2.81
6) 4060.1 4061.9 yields 2.99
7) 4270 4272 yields 2.86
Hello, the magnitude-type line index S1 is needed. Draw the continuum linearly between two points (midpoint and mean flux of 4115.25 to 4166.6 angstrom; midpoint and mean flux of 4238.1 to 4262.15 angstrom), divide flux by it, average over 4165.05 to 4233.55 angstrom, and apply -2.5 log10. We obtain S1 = 0.077 mag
